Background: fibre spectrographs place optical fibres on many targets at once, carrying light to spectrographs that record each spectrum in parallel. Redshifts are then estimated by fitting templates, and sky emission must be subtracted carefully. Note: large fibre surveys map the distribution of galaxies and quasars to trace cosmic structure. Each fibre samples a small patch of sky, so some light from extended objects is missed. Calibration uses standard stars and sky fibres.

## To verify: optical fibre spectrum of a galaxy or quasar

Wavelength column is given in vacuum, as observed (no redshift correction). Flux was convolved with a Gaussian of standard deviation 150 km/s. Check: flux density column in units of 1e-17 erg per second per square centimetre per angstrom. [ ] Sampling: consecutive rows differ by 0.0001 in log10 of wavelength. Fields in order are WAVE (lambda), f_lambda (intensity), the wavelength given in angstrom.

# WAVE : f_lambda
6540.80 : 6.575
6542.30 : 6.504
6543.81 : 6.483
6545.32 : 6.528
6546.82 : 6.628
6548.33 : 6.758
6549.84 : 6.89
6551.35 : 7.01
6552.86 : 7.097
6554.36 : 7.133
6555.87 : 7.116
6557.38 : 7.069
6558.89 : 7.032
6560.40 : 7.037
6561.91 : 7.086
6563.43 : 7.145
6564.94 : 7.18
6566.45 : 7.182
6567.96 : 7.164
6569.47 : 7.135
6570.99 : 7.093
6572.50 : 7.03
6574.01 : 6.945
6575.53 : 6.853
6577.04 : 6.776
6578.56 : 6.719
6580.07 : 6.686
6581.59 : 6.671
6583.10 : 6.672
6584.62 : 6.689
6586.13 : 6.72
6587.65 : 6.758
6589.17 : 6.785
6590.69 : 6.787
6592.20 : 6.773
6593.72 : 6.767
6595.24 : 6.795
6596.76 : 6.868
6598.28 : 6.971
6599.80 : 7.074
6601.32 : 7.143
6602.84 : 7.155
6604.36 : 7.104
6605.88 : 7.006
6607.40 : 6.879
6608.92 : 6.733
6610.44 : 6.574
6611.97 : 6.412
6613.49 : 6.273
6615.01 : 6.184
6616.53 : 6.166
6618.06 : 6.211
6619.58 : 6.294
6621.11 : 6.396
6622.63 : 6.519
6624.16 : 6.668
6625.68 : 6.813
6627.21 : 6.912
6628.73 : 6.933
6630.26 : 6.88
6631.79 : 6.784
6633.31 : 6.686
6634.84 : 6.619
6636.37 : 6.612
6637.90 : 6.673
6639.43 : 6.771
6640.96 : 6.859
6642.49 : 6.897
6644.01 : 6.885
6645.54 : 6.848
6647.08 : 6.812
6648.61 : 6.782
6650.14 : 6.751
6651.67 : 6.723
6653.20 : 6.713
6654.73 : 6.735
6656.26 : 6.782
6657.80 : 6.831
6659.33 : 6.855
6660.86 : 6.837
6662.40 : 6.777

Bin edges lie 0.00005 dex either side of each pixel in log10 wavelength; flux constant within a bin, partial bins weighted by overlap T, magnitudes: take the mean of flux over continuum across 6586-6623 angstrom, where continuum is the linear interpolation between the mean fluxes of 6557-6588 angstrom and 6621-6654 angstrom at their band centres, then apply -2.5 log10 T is 0.02 mag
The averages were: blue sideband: 6.94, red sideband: 6.76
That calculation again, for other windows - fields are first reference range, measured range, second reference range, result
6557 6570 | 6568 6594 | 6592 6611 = 0.031 mag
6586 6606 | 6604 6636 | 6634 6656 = 0.036 mag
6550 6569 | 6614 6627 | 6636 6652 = 0.073 mag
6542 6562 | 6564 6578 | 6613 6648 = -0.033 mag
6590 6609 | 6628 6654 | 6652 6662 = 0.008 mag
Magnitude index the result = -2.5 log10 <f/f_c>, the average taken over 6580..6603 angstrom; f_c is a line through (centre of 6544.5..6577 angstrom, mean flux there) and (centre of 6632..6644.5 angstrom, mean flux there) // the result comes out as 0.012 mag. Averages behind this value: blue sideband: 7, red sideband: 6.75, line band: 6.83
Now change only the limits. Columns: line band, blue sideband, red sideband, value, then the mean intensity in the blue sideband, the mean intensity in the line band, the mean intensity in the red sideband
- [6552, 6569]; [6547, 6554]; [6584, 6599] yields -0.034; 6.93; 7.12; 6.79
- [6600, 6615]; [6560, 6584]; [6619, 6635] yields -0.001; 6.96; 6.79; 6.69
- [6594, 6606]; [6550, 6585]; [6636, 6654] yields -0.017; 6.98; 7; 6.78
